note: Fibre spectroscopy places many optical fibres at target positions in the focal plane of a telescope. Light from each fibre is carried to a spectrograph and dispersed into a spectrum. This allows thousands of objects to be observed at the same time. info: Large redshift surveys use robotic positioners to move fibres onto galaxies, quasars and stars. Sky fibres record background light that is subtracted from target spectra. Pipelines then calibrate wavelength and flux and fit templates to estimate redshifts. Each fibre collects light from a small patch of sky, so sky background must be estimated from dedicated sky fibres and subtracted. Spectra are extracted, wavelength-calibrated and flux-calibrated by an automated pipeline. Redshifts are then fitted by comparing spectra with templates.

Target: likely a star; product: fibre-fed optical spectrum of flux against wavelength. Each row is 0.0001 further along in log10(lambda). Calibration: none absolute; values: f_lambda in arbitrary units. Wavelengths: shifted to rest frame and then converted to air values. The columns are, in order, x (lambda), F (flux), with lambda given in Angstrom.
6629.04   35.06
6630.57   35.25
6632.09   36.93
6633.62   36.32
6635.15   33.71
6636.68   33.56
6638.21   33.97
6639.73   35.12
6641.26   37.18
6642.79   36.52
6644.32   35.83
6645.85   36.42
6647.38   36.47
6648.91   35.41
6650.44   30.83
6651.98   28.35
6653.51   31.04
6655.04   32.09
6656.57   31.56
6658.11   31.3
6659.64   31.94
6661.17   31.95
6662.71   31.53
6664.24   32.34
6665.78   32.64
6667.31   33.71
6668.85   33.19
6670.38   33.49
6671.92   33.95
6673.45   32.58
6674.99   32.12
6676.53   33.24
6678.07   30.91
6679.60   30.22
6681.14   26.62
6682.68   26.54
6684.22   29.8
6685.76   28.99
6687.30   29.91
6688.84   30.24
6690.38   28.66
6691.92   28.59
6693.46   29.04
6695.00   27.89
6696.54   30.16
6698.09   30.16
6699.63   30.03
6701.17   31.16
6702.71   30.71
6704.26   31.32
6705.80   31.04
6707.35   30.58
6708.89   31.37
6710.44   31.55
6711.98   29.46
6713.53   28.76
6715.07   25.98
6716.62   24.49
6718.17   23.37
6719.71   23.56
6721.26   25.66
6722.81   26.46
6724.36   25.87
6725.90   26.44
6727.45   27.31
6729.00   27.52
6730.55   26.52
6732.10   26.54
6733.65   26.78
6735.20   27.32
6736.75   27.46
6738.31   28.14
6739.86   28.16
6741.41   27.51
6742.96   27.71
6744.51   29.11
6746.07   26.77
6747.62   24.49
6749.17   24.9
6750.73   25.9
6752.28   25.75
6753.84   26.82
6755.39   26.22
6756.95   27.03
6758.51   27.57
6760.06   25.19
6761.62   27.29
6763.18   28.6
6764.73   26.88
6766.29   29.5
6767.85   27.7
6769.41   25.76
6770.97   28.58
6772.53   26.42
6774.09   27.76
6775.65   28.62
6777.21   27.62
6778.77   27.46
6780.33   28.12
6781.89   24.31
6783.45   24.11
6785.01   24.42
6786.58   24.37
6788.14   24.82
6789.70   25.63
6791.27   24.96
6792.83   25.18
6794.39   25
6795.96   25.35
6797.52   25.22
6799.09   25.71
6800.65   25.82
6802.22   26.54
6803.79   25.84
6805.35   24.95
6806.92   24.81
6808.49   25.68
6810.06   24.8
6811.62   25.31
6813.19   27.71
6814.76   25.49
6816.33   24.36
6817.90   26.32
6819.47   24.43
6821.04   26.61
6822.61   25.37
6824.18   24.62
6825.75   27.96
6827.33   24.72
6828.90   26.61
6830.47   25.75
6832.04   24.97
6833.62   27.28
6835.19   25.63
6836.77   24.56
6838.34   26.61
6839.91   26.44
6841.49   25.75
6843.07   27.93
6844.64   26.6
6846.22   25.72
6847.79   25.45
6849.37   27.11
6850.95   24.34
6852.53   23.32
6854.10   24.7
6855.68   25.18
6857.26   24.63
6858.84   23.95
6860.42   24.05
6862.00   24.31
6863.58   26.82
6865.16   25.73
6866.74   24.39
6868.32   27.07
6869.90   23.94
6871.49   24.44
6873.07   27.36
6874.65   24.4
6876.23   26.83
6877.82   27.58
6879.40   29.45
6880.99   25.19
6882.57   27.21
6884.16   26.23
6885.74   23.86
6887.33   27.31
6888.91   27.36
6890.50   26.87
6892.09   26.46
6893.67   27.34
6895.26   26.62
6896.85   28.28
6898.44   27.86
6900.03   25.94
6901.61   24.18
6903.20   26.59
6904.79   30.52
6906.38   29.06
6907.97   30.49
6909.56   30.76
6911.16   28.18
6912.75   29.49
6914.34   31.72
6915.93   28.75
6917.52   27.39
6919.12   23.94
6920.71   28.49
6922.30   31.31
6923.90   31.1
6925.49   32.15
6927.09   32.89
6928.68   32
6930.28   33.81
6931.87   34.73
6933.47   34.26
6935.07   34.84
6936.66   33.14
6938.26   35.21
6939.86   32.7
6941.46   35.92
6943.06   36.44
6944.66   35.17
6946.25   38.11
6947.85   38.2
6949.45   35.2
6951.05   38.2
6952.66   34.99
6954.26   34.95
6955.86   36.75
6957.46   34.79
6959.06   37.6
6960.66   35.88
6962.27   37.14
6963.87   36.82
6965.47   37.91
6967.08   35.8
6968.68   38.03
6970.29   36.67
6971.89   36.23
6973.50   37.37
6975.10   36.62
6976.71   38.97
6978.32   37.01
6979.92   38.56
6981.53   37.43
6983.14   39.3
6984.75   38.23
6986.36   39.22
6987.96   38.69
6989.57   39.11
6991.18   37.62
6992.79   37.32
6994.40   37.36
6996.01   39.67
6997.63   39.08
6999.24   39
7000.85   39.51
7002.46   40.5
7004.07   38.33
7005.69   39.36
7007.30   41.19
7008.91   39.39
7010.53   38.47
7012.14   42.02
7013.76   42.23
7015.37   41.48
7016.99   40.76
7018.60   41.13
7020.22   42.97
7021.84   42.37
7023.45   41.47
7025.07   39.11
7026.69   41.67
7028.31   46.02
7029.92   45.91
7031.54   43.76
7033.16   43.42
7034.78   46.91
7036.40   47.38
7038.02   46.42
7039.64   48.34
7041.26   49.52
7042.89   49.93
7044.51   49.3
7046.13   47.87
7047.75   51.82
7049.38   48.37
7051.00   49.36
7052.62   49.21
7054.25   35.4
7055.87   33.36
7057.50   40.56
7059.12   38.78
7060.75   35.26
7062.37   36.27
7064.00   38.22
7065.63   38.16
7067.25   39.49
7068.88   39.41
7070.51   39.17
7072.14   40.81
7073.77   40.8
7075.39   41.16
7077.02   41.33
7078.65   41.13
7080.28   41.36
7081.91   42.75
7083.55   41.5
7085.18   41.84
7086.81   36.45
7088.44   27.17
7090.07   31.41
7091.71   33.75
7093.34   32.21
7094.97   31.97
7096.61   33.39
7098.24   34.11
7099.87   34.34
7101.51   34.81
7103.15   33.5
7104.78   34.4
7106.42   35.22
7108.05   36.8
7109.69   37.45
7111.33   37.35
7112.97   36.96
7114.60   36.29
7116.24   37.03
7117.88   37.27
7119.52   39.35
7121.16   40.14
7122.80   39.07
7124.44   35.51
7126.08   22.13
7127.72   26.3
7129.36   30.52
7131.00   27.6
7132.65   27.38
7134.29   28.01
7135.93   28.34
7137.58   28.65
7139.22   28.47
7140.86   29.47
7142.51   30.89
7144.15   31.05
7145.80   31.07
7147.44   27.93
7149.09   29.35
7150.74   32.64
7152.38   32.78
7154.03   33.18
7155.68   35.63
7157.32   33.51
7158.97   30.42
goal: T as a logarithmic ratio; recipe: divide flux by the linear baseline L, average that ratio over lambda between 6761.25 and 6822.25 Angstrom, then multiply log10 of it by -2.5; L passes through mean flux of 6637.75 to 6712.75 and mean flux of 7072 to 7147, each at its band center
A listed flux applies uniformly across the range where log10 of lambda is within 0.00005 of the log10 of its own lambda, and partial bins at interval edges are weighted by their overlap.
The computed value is 0.234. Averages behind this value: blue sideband 31.6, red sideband 34.4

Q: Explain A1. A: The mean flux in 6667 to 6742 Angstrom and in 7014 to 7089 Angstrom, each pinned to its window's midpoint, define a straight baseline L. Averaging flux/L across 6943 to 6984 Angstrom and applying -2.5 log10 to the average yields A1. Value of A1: 0.06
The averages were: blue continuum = 29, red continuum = 42.3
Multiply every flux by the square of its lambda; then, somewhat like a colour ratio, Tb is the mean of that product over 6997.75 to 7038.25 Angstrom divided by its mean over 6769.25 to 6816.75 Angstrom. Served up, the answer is 1.73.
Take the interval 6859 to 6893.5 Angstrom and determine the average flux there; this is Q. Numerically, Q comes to 26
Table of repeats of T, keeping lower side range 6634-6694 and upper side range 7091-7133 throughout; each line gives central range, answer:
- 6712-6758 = 0.217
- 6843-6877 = 0.287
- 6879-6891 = 0.238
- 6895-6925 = 0.165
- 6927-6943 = -0.025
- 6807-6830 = 0.266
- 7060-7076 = -0.148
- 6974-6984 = -0.135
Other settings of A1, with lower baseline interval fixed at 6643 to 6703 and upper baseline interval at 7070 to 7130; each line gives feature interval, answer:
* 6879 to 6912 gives 0.23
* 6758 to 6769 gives 0.18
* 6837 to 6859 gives 0.29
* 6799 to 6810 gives 0.27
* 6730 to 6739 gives 0.18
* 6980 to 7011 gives -0.12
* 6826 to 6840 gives 0.27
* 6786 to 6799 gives 0.29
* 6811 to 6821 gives 0.27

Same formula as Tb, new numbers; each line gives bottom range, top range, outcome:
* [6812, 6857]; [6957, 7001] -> 1.53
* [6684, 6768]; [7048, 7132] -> 1.48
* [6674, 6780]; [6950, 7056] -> 1.58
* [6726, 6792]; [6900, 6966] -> 1.29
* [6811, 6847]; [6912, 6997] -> 1.41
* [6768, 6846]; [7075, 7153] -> 1.43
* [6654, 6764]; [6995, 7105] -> 1.55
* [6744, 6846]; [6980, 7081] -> 1.70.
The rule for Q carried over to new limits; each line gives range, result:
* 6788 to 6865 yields 25.5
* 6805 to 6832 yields 25.6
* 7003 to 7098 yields 41.1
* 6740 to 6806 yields 26.4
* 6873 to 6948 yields 29.8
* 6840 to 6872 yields 25.3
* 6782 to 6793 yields 24.7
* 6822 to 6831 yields 25.8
